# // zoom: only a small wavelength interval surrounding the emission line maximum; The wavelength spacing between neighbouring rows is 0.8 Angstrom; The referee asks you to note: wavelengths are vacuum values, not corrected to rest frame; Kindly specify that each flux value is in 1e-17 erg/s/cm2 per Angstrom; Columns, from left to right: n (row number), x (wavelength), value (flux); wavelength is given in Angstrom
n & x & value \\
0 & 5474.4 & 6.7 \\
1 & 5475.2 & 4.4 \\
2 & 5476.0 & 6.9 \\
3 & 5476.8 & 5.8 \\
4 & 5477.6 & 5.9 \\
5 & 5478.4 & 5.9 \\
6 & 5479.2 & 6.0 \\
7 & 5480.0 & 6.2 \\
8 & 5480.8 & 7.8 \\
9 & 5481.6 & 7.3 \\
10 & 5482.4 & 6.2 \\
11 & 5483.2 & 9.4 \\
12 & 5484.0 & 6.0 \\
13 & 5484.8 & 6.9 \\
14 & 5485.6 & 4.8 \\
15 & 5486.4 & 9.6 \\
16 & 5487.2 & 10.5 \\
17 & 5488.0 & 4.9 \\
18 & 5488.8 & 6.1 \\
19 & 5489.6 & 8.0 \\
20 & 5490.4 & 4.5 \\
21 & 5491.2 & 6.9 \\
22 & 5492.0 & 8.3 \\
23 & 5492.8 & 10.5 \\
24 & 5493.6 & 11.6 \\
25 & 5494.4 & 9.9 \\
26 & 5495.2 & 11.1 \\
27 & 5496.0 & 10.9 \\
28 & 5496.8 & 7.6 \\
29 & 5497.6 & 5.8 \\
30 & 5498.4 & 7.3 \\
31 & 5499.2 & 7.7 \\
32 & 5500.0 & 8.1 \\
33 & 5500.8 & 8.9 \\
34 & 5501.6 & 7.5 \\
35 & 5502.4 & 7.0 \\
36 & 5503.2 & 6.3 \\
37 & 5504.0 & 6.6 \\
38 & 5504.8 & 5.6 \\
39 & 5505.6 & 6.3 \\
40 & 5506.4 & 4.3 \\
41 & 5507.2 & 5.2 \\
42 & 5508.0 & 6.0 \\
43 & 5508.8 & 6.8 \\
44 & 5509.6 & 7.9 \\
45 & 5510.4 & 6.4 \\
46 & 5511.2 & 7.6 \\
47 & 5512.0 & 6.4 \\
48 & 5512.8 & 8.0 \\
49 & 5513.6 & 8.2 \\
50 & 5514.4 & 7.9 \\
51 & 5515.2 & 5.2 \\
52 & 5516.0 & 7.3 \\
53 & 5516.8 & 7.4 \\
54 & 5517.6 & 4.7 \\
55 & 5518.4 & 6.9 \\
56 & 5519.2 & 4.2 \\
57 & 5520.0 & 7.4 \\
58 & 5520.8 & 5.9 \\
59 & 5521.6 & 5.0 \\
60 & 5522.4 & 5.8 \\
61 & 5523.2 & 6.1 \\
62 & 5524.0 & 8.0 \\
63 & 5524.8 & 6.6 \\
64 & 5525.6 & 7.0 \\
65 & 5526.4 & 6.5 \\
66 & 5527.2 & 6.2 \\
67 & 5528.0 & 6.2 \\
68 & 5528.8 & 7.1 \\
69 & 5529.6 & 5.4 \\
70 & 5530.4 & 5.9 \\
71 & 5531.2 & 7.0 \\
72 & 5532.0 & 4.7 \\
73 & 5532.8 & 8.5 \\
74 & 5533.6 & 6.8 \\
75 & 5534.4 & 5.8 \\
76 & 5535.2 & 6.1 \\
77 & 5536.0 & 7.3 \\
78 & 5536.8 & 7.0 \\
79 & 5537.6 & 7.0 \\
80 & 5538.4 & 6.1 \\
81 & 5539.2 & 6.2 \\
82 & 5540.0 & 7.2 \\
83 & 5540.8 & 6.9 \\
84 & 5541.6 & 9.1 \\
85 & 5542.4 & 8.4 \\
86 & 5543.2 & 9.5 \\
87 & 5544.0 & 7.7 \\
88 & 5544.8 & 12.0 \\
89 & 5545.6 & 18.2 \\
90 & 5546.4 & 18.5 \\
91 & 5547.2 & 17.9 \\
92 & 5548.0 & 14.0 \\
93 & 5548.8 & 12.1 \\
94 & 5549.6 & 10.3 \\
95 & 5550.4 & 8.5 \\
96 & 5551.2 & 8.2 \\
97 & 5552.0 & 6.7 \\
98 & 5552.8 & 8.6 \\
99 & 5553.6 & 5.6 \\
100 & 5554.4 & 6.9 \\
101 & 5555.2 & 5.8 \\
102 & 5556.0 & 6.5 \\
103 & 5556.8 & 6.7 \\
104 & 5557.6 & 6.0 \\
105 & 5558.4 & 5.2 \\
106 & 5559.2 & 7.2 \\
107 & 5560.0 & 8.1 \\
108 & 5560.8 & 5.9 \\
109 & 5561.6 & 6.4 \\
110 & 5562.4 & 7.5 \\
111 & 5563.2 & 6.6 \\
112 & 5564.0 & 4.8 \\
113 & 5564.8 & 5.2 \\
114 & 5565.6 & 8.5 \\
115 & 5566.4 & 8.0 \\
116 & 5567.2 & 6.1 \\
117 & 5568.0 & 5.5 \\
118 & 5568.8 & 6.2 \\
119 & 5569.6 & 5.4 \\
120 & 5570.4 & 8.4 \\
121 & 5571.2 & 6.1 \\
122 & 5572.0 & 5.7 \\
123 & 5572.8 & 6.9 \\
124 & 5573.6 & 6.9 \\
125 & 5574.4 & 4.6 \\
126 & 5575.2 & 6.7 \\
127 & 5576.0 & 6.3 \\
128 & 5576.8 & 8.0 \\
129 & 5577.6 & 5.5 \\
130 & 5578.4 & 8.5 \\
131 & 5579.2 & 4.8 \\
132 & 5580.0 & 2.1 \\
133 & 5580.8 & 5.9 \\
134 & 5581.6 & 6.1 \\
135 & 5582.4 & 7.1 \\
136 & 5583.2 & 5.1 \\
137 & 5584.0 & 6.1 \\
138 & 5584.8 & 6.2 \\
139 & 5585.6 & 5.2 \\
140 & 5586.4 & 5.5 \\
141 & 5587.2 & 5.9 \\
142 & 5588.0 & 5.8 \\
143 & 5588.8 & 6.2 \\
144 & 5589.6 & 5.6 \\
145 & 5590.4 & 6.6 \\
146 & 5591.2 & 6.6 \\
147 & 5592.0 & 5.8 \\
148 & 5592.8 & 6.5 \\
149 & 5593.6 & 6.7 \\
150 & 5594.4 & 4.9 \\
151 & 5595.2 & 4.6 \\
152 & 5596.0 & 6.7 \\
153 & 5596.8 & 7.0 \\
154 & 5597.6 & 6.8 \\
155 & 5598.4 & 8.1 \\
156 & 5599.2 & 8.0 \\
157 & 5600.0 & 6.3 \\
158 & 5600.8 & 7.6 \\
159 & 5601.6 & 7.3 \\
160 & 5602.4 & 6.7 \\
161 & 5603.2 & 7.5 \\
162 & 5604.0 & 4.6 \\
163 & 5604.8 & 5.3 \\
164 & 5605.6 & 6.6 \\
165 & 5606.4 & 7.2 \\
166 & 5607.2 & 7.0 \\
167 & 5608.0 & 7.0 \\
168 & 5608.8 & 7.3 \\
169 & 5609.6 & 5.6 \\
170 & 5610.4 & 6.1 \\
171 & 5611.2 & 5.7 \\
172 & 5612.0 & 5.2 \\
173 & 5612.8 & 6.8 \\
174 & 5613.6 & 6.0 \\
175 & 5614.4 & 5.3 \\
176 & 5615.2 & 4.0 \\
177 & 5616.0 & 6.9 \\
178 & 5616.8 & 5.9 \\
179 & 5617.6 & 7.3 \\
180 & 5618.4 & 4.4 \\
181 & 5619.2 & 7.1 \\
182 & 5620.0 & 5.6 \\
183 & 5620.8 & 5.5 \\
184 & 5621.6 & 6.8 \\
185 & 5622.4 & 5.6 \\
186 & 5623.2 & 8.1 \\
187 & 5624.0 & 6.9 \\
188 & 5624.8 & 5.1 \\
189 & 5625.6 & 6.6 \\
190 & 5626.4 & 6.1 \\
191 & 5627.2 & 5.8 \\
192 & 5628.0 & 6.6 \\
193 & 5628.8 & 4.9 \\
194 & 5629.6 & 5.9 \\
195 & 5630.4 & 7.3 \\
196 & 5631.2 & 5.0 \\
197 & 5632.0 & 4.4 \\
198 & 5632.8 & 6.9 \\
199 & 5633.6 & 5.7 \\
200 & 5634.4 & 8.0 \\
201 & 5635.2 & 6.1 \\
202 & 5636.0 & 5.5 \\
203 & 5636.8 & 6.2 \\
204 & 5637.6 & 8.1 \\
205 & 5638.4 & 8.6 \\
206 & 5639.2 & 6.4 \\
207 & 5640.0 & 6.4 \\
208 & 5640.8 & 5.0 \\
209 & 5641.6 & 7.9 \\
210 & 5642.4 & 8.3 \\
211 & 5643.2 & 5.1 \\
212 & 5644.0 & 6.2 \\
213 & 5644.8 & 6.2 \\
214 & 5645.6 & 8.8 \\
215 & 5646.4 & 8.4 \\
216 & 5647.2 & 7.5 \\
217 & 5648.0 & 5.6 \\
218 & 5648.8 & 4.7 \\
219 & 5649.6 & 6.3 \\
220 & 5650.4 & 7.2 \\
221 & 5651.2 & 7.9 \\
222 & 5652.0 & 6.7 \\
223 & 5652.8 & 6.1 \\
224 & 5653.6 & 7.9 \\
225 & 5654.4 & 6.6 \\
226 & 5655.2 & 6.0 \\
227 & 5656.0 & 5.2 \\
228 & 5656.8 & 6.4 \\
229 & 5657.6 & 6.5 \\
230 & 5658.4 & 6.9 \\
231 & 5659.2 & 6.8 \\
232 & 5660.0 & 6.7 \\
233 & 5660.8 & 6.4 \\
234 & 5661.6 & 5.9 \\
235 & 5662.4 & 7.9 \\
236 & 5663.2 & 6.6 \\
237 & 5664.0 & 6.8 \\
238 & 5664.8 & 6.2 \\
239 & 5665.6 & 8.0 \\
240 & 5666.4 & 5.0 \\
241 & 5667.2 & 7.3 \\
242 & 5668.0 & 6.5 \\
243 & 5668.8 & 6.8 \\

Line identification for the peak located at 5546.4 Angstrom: [O III]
